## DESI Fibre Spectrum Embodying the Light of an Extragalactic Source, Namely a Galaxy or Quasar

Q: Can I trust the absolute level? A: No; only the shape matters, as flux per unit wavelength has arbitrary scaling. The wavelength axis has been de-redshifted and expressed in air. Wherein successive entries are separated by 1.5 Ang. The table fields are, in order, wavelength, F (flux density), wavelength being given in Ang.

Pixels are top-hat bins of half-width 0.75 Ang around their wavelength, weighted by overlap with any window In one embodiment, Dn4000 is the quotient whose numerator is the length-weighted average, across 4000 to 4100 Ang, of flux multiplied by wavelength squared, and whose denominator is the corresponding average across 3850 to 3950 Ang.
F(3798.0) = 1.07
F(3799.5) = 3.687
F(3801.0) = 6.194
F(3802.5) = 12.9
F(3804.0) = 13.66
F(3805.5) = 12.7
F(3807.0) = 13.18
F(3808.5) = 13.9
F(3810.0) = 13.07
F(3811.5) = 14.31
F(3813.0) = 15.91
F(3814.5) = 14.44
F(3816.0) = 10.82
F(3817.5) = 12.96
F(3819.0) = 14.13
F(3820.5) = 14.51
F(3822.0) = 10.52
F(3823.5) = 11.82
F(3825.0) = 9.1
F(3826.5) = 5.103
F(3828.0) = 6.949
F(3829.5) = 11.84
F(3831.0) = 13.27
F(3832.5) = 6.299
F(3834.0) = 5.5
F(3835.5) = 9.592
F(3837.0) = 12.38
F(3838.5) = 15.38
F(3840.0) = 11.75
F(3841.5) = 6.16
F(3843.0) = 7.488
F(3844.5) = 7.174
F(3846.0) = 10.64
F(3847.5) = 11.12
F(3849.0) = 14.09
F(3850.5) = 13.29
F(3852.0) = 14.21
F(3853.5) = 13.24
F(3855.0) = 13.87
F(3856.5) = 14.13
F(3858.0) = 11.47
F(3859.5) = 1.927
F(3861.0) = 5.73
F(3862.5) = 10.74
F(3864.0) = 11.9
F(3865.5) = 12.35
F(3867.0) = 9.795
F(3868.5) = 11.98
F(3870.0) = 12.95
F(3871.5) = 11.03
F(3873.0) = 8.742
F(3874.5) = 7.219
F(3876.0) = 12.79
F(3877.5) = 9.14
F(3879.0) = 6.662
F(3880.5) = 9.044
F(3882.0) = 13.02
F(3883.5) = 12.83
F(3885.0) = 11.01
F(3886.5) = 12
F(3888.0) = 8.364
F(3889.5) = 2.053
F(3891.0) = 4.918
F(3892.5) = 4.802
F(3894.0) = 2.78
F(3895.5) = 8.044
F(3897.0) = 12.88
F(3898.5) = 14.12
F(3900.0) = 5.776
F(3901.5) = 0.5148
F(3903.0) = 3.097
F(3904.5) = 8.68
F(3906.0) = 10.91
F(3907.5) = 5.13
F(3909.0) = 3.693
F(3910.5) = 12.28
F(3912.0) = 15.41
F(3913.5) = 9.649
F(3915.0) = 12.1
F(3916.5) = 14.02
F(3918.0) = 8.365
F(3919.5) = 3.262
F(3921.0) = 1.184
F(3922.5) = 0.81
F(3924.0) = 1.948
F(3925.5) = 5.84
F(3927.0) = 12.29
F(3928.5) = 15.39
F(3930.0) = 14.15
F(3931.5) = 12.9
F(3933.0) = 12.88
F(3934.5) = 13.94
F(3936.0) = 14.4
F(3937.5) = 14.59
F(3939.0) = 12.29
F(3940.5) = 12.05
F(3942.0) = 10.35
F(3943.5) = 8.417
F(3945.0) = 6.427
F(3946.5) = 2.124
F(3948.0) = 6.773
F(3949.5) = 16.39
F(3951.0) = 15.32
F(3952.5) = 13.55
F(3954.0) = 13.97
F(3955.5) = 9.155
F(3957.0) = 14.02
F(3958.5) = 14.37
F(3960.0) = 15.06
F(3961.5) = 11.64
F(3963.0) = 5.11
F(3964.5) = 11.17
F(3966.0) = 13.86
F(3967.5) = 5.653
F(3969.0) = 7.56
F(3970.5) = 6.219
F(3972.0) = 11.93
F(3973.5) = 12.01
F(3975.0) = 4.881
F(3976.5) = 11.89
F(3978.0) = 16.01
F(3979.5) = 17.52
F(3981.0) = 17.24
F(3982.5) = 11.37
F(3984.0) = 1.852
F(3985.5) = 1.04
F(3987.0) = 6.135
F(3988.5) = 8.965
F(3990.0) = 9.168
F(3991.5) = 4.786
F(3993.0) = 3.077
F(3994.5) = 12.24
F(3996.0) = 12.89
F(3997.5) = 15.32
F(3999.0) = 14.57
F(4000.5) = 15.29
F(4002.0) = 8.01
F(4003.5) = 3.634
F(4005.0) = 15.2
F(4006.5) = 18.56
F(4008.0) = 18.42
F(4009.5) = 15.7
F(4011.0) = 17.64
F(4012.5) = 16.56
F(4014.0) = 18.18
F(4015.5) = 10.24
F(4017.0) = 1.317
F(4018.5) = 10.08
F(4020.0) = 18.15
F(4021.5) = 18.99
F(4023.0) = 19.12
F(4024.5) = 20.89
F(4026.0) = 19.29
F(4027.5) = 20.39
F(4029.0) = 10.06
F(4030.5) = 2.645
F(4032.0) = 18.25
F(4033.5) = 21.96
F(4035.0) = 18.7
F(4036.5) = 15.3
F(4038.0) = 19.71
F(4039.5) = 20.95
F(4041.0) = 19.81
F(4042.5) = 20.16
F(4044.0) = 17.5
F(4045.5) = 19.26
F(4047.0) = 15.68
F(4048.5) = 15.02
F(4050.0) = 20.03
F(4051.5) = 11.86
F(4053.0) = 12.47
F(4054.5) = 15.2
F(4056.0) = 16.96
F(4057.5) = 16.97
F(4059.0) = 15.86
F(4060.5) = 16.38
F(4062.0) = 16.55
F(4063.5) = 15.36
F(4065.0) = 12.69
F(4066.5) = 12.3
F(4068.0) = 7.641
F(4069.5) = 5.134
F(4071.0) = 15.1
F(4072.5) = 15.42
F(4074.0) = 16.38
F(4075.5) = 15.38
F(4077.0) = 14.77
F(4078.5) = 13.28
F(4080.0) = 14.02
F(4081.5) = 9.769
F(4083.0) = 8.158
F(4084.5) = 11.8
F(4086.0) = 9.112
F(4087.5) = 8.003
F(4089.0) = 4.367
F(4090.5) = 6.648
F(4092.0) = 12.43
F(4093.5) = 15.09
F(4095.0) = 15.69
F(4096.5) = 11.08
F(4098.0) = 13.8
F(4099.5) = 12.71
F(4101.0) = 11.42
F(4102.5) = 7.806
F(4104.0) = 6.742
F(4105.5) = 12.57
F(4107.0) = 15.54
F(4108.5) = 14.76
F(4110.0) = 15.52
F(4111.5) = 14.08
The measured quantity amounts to 1.6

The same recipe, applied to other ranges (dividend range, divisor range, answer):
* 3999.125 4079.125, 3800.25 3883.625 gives 1.53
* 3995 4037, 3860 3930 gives 1.82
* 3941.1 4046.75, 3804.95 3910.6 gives 1.36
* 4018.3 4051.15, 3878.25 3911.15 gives 2.39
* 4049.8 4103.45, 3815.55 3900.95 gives 1.40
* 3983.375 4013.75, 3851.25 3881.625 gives 1.14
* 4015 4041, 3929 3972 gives 1.46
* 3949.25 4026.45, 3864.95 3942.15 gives 1.35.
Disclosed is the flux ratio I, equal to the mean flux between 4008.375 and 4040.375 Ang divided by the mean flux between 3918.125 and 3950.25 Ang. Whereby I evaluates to 1.7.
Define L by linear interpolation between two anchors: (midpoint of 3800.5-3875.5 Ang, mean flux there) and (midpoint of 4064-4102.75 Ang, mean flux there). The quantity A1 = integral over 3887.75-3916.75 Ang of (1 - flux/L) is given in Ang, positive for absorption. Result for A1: 8.73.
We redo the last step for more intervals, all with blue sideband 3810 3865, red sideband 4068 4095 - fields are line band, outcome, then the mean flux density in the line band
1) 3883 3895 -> 4.2 Ang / 7.24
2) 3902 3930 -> 7.6 Ang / 8.1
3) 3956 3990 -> 3.1 Ang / 10.2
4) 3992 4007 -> -0.5 Ang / 11.6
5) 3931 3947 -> 0.2 Ang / 11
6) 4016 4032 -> -4.0 Ang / 14.2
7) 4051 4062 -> -3.7 Ang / 15.3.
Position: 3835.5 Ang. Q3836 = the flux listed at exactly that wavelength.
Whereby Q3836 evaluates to 9.592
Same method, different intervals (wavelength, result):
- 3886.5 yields 12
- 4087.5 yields 8.003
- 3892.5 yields 4.802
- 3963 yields 5.11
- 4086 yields 9.112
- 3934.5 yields 13.94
